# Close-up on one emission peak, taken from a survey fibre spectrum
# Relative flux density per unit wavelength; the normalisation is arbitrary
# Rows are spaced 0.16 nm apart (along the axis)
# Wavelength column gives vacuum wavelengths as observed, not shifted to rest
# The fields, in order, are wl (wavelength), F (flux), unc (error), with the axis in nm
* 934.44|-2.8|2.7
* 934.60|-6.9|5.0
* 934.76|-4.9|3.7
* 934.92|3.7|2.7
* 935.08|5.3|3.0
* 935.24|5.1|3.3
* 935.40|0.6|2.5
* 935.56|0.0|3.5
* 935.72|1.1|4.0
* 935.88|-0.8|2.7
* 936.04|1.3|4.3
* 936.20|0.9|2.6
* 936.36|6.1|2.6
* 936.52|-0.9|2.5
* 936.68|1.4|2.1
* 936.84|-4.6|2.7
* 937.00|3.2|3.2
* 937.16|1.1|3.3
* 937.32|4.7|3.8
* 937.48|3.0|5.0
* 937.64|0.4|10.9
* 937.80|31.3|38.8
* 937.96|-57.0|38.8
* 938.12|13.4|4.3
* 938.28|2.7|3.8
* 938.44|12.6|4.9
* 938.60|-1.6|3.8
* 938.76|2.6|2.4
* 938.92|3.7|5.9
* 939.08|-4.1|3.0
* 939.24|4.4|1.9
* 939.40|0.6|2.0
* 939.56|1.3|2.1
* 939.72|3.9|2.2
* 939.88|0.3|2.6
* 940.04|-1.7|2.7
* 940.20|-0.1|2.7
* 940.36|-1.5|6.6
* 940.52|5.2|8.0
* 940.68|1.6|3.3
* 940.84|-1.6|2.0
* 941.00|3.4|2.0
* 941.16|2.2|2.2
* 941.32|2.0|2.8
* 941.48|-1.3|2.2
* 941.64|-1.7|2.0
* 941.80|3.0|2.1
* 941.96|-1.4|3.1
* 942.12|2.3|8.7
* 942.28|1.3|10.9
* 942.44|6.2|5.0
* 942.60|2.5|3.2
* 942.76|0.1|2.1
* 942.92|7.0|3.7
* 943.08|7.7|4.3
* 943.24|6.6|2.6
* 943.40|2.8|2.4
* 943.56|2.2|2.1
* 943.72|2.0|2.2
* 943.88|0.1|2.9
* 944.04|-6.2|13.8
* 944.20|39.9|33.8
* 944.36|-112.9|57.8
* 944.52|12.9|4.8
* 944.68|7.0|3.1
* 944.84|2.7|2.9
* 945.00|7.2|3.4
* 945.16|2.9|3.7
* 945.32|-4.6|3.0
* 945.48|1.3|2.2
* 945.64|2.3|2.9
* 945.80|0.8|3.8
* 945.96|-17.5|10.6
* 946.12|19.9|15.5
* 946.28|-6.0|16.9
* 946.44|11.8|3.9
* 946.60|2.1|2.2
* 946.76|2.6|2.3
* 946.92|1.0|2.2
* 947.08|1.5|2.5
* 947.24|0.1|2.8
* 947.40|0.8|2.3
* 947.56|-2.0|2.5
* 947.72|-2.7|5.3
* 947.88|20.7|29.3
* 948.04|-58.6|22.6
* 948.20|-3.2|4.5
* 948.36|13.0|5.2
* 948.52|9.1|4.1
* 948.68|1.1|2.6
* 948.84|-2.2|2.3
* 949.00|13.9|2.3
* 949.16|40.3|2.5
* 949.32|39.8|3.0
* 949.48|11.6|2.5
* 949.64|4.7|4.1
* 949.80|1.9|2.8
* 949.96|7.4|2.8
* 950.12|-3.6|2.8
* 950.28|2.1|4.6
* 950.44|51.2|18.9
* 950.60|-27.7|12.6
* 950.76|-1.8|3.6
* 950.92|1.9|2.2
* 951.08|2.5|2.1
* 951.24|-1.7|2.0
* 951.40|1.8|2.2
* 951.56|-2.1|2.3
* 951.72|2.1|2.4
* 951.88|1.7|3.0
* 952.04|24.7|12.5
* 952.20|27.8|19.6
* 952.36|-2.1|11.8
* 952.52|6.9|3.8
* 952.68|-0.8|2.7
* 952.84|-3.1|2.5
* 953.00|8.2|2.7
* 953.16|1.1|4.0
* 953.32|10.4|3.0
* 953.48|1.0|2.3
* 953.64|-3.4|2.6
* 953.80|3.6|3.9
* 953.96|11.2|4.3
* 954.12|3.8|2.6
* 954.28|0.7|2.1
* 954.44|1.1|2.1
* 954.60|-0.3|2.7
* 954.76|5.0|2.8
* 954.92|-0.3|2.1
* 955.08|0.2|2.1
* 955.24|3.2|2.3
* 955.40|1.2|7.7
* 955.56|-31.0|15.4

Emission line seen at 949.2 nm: H-alpha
